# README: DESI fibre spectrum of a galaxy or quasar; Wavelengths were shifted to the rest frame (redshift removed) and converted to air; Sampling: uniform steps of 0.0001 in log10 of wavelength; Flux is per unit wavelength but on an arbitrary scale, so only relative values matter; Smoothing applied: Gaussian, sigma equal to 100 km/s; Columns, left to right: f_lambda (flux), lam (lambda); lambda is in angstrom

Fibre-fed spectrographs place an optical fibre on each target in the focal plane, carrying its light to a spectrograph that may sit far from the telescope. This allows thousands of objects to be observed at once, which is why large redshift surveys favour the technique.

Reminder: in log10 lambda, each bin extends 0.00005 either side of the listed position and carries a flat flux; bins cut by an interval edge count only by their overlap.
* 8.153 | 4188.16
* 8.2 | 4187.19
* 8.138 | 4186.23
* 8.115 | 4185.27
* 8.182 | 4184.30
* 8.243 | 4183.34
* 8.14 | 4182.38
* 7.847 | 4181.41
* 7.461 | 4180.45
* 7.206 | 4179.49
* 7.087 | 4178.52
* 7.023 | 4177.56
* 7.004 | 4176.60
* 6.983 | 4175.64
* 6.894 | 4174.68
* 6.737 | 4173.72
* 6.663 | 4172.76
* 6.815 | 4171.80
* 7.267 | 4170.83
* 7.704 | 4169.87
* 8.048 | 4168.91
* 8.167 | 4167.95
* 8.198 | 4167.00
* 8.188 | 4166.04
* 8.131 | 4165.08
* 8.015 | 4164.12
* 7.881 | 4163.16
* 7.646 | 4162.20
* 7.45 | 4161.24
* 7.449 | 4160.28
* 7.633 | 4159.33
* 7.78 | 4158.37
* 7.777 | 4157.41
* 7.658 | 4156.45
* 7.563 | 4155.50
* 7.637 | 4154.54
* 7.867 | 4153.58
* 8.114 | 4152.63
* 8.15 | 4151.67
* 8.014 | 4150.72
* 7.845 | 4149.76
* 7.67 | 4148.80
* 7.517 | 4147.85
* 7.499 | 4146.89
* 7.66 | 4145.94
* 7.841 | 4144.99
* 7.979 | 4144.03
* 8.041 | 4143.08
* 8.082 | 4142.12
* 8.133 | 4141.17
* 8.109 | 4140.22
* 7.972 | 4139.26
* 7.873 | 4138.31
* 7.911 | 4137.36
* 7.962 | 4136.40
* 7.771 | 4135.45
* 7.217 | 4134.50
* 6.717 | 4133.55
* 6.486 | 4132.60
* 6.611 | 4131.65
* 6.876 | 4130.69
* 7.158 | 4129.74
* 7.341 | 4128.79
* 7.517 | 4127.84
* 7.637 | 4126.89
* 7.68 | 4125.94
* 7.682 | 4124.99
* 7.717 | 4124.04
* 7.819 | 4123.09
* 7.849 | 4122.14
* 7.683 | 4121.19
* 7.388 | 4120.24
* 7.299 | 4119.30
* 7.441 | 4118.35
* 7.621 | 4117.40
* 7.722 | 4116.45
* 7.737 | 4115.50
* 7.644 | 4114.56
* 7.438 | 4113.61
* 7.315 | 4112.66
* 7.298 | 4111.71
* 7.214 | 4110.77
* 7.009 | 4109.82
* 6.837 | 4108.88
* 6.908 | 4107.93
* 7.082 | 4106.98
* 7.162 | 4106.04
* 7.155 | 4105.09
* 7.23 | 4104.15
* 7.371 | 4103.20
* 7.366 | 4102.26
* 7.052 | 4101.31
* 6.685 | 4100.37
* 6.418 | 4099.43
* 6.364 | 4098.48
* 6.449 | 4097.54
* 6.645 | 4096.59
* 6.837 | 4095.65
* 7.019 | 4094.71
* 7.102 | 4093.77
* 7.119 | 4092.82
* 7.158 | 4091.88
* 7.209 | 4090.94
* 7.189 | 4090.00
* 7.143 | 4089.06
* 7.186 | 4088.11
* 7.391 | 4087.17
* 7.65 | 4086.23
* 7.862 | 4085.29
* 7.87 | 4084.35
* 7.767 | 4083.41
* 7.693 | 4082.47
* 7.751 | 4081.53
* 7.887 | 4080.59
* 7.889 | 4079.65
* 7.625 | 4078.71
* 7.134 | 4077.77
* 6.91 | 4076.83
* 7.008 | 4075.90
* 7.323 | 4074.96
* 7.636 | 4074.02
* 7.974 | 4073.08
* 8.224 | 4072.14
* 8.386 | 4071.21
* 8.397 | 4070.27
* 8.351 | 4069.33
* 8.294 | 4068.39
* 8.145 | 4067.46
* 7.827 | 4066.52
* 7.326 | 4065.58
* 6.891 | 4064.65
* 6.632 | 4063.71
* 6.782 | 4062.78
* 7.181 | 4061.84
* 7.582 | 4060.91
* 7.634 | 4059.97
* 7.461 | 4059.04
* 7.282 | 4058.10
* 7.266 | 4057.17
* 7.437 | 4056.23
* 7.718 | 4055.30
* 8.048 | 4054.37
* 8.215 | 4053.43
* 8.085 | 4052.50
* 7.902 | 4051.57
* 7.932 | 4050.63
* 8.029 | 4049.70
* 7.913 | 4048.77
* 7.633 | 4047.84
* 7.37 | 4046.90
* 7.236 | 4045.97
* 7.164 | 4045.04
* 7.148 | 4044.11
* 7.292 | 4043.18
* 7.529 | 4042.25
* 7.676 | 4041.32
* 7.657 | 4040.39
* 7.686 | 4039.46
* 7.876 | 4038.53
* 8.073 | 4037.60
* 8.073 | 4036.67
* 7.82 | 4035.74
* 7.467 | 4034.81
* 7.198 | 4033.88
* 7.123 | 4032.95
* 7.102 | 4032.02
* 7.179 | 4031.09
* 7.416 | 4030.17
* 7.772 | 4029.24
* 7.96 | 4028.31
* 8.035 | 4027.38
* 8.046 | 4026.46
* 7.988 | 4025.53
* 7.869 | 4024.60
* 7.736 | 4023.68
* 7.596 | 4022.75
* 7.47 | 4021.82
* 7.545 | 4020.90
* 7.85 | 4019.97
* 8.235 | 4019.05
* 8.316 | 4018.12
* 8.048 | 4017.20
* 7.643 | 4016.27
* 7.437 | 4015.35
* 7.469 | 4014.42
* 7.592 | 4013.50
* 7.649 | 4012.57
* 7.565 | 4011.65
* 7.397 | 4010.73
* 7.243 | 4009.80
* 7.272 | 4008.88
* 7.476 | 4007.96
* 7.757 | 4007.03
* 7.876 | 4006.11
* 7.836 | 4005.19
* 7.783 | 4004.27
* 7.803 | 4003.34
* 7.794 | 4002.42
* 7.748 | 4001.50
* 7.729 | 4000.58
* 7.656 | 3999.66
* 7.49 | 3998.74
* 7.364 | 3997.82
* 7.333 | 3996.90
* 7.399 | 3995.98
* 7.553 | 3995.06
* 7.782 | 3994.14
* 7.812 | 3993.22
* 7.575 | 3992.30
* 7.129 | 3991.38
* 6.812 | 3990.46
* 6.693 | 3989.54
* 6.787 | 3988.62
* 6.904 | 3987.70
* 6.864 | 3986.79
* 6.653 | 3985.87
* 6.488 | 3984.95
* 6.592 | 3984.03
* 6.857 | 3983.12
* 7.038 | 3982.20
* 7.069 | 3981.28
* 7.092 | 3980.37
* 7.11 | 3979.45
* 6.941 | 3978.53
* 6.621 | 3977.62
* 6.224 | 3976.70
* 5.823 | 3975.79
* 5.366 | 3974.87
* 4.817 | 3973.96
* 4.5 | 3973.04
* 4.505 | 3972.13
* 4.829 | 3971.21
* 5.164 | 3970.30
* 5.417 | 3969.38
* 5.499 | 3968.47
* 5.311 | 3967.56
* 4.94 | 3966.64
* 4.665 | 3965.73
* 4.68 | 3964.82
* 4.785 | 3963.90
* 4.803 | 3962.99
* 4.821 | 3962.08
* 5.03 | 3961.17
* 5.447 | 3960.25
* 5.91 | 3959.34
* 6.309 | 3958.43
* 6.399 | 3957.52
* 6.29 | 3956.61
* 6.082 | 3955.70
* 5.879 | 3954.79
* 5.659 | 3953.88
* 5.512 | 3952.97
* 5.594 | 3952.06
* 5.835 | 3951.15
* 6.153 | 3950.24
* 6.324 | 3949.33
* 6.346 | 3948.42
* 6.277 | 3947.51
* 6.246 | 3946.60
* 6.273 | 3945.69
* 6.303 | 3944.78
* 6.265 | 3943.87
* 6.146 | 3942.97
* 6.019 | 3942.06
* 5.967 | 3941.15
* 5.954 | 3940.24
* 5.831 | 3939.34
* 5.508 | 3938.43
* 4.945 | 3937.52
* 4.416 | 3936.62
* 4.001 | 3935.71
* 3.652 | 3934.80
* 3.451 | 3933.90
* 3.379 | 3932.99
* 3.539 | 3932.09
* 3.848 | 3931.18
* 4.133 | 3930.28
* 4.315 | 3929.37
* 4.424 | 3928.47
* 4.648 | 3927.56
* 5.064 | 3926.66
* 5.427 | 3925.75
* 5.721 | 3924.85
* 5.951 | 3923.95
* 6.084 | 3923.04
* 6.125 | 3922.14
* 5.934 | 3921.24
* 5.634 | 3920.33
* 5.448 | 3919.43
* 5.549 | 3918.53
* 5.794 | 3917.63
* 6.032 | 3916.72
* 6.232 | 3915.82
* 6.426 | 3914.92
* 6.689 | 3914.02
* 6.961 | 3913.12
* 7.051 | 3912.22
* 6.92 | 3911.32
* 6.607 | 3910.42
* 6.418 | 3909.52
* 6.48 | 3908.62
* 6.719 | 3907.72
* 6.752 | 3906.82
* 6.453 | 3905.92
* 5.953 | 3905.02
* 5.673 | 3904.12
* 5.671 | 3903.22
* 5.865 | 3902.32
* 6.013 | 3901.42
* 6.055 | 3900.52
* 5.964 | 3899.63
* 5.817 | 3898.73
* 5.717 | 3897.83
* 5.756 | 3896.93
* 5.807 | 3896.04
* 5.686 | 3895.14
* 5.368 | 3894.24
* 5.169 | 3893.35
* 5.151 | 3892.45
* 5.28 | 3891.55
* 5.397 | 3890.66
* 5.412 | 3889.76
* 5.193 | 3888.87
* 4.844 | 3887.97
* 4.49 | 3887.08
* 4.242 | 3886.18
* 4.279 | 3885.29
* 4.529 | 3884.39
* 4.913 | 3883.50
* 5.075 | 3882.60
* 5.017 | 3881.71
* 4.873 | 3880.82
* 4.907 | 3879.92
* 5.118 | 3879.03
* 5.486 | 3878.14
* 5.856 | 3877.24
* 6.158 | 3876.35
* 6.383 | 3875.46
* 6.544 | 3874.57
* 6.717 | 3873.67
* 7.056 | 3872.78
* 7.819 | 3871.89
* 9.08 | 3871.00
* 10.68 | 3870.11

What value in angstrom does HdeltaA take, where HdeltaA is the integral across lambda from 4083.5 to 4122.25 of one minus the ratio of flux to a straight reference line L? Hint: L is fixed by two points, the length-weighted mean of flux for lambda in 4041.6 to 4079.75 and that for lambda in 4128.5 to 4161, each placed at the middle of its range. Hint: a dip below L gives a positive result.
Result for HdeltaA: 2.0 angstrom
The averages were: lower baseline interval 7.6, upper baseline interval 7.65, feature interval 7.22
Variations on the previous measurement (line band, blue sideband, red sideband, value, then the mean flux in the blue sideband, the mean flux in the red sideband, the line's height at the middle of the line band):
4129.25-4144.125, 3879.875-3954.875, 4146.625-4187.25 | -0.3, 5.54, 7.66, 7.4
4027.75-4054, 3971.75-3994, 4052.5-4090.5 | -1.4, 6.54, 7.6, 7.24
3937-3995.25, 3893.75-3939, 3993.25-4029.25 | 5.6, 5.56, 7.7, 6.68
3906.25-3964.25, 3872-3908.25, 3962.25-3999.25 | 2.9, 5.61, 6.28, 5.94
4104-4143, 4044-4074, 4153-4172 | 1.4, 7.68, 7.76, 7.73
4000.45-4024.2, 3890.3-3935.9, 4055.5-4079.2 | -2.9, 5.58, 7.55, 6.85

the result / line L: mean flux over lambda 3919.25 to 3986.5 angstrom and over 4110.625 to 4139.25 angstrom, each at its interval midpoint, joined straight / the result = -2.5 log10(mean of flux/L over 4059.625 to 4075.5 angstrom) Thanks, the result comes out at -0.13 mag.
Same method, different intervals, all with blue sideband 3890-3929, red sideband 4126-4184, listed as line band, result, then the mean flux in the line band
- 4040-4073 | -0.11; 7.65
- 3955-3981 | 0.14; 5.56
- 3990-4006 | -0.16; 7.57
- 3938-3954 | 0.02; 6.02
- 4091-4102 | 0.06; 6.83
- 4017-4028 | -0.18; 7.9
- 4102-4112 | 0.02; 7.15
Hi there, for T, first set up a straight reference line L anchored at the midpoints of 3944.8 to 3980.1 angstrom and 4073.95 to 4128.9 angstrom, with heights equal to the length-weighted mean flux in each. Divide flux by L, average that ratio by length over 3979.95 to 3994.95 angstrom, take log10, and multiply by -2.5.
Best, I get -0.18 mag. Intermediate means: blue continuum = 5.66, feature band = 7.02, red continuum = 7.32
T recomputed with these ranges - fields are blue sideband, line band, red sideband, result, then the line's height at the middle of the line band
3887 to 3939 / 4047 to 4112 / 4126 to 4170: -0.055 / 7.07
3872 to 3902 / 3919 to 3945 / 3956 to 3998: 0.146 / 5.83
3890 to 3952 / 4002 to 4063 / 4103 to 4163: -0.151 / 6.65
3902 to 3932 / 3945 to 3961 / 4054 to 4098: 0.031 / 6.19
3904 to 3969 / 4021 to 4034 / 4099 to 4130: -0.172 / 6.5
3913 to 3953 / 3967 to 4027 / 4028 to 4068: -0.066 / 6.63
